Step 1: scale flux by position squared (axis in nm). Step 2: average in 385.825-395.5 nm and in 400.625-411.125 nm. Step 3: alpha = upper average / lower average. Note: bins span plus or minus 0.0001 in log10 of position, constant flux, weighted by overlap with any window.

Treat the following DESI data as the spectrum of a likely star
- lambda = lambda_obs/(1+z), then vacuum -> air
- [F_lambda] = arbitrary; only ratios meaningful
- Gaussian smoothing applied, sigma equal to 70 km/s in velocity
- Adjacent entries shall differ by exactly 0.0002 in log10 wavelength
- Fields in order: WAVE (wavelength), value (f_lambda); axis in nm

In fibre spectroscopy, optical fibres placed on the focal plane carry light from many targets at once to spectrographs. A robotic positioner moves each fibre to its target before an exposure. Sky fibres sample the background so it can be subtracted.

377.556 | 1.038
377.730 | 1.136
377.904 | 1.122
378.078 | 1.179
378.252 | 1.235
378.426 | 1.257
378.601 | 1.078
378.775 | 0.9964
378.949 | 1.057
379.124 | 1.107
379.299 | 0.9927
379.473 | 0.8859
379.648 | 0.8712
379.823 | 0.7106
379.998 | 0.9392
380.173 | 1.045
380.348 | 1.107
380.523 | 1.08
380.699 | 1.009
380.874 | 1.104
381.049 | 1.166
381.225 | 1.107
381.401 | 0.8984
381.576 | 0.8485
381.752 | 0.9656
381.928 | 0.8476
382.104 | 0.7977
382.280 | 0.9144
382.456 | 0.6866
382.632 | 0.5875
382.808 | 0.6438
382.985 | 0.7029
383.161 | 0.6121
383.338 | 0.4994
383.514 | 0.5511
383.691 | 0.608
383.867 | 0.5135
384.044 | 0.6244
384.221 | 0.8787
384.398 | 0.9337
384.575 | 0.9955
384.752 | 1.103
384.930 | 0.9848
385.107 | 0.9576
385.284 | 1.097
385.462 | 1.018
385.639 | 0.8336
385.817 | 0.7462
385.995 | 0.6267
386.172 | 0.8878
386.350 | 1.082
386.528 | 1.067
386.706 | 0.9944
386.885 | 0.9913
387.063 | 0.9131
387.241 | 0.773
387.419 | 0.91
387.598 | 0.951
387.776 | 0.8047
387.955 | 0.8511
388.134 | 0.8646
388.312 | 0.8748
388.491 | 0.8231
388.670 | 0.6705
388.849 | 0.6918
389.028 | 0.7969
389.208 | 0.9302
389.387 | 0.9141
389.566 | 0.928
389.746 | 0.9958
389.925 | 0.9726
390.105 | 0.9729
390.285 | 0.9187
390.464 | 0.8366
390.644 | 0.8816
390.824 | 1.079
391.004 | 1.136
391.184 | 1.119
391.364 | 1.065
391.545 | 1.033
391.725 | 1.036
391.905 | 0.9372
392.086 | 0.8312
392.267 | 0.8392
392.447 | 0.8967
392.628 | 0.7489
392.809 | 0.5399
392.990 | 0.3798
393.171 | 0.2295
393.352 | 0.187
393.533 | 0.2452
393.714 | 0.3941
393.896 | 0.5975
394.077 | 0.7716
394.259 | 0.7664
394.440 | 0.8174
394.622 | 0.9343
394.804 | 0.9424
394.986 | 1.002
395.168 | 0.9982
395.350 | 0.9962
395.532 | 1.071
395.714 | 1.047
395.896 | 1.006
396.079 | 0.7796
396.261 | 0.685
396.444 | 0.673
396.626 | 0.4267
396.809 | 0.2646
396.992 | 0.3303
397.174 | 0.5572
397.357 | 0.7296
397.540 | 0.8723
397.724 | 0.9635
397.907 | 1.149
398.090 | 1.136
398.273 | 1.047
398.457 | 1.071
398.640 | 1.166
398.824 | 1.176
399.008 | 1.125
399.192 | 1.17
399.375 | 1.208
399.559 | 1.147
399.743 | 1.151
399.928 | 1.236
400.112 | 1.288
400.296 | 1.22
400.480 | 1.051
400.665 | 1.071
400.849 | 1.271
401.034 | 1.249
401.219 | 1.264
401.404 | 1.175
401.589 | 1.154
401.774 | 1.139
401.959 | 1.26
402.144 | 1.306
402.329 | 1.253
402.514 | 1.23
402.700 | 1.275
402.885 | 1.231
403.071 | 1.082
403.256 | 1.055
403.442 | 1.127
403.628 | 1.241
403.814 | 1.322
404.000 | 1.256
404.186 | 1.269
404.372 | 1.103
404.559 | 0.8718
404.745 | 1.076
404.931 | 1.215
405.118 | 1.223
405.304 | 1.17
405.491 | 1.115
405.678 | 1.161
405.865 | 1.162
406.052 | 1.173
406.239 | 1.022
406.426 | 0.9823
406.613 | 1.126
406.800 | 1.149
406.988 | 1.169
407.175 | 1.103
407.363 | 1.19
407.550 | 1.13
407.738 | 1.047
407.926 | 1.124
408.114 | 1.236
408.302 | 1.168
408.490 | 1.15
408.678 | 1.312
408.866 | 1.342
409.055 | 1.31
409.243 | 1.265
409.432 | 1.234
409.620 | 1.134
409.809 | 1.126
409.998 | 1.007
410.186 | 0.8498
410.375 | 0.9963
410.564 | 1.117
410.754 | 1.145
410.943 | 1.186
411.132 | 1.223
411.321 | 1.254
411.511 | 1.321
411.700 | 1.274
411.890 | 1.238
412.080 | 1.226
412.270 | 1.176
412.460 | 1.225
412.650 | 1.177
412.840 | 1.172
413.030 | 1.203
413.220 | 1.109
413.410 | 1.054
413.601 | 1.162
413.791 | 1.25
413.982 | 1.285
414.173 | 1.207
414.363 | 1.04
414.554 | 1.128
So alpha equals 1.50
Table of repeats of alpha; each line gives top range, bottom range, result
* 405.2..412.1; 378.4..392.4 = 1.45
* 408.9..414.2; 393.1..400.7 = 1.44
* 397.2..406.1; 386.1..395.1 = 1.46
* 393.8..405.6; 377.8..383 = 1.19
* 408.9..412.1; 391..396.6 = 1.62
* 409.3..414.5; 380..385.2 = 1.58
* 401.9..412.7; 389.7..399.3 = 1.48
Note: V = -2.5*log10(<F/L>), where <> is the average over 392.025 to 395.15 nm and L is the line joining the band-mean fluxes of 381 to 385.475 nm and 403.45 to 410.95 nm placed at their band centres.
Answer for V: 0.41 mag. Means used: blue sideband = 0.822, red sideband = 1.15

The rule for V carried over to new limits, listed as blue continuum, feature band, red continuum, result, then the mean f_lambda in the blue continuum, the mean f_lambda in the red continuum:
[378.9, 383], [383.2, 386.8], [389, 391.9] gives 0.12 mag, 0.922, 0.979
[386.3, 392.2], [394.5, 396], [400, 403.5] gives 0.07 mag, 0.927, 1.2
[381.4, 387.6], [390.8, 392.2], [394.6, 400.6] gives -0.14 mag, 0.832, 0.959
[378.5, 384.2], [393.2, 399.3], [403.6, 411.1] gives 0.25 mag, 0.862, 1.15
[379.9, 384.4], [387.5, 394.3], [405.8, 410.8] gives 0.16 mag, 0.831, 1.14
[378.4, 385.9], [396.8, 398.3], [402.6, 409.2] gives 0.31 mag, 0.889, 1.16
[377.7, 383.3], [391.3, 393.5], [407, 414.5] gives 0.41 mag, 0.952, 1.17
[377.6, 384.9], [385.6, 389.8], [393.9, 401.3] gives 0.08 mag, 0.913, 0.967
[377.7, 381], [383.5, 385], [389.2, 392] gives 0.25 mag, 1.05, 0.986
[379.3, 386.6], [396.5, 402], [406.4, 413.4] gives 0.02 mag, 0.868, 1.17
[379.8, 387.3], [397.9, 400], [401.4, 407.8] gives -0.06 mag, 0.873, 1.16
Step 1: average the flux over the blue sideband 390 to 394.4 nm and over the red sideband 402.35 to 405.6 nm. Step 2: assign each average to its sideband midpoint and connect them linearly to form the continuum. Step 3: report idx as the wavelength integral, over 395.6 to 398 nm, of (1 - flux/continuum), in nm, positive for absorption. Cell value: 0.50 nm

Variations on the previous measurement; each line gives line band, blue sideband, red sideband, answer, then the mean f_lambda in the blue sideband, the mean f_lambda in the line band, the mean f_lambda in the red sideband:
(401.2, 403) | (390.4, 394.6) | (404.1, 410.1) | -0.37 nm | 0.757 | 1.23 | 1.15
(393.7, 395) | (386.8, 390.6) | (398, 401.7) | 0.30 nm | 0.876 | 0.787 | 1.17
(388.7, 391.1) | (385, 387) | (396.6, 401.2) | 0.10 nm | 0.937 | 0.921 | 1.02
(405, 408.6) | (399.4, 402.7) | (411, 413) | 0.23 nm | 1.21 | 1.14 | 1.23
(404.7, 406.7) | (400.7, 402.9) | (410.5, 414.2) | 0.14 nm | 1.23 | 1.13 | 1.2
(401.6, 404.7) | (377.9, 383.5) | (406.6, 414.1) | -0.20 nm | 0.931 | 1.19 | 1.17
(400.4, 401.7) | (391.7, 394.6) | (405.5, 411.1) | -0.40 nm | 0.636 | 1.18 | 1.14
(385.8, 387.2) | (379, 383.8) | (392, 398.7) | -0.16 nm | 0.862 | 0.917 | 0.758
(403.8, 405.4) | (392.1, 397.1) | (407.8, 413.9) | -0.27 nm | 0.69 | 1.16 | 1.18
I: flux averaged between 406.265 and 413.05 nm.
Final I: 1.17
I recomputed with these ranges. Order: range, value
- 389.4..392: 0.991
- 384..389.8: 0.896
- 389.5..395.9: 0.835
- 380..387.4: 0.874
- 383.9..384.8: 0.874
